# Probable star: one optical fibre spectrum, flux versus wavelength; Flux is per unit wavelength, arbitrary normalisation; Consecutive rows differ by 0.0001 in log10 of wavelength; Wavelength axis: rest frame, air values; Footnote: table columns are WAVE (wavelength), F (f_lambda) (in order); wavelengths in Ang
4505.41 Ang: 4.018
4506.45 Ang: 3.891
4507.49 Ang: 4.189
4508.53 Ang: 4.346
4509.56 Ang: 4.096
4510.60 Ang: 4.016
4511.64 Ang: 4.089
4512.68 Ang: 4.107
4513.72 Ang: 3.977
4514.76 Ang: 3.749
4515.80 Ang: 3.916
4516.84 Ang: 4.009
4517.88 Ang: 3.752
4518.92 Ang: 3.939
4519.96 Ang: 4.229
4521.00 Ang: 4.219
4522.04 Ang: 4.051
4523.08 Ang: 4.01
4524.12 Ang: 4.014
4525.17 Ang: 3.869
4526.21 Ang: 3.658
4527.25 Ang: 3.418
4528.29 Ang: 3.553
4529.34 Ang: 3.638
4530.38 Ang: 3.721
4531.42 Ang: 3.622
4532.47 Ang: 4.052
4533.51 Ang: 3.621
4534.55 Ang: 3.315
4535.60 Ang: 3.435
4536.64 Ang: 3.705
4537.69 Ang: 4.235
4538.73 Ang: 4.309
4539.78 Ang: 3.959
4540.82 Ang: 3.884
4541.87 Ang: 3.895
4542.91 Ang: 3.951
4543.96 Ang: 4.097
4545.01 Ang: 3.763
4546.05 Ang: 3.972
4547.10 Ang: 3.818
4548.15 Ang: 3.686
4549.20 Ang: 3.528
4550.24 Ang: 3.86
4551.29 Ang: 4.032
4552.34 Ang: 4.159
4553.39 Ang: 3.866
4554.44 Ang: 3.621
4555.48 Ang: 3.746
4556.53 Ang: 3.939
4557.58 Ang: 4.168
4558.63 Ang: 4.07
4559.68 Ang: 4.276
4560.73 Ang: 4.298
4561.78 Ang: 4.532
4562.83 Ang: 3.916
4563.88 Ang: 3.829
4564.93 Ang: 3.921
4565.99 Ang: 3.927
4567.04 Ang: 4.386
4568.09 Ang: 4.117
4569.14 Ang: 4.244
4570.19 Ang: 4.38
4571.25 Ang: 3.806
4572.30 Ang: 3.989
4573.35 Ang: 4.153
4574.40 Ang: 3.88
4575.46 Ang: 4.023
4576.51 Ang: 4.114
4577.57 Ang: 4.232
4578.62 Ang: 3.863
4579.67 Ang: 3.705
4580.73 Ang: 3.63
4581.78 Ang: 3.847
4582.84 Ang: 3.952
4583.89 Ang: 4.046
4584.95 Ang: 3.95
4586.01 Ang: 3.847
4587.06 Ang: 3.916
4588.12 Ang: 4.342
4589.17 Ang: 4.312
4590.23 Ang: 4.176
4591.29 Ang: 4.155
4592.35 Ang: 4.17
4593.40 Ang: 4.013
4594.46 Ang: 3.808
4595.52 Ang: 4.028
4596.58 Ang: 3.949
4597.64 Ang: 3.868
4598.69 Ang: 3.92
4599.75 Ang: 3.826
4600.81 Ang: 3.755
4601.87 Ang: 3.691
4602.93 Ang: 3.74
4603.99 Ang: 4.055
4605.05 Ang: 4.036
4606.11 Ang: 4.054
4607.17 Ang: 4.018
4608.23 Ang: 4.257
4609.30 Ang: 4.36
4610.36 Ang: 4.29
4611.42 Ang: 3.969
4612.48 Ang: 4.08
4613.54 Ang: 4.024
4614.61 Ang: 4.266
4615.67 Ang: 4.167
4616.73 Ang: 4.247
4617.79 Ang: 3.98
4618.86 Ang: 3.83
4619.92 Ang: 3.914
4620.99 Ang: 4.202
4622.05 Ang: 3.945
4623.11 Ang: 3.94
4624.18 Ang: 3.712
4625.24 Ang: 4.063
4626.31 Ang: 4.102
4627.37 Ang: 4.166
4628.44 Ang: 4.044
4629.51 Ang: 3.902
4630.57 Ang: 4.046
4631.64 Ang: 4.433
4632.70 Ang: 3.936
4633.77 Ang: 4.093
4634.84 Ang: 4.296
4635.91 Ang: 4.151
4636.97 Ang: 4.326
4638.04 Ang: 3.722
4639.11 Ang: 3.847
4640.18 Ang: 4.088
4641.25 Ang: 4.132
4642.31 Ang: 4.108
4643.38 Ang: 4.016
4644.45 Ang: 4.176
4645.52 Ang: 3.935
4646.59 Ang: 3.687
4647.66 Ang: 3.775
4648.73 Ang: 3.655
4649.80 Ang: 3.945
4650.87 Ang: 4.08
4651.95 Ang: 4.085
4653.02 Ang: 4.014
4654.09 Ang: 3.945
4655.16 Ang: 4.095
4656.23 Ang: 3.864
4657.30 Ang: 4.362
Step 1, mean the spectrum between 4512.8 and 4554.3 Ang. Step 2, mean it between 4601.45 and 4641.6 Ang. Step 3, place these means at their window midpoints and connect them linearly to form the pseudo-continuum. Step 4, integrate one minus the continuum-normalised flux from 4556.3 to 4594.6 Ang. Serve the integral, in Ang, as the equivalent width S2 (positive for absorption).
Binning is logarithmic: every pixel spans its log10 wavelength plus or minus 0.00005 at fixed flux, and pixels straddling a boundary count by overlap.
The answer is -1.0 Ang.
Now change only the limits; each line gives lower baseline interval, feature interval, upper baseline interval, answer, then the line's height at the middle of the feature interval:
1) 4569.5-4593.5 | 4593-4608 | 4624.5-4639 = 0.5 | 4.05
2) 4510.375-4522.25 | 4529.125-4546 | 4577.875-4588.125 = 0.6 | 3.97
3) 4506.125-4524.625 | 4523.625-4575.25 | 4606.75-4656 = 1.6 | 4.04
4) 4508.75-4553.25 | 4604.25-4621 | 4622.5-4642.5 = -0.3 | 4.02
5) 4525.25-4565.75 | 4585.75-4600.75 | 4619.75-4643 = -0.2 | 3.97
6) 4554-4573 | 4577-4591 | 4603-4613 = 0.3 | 4.09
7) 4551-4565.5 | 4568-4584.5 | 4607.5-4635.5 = 0.2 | 4.04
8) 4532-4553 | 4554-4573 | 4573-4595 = -0.6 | 3.94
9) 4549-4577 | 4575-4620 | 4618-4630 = -0.1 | 4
